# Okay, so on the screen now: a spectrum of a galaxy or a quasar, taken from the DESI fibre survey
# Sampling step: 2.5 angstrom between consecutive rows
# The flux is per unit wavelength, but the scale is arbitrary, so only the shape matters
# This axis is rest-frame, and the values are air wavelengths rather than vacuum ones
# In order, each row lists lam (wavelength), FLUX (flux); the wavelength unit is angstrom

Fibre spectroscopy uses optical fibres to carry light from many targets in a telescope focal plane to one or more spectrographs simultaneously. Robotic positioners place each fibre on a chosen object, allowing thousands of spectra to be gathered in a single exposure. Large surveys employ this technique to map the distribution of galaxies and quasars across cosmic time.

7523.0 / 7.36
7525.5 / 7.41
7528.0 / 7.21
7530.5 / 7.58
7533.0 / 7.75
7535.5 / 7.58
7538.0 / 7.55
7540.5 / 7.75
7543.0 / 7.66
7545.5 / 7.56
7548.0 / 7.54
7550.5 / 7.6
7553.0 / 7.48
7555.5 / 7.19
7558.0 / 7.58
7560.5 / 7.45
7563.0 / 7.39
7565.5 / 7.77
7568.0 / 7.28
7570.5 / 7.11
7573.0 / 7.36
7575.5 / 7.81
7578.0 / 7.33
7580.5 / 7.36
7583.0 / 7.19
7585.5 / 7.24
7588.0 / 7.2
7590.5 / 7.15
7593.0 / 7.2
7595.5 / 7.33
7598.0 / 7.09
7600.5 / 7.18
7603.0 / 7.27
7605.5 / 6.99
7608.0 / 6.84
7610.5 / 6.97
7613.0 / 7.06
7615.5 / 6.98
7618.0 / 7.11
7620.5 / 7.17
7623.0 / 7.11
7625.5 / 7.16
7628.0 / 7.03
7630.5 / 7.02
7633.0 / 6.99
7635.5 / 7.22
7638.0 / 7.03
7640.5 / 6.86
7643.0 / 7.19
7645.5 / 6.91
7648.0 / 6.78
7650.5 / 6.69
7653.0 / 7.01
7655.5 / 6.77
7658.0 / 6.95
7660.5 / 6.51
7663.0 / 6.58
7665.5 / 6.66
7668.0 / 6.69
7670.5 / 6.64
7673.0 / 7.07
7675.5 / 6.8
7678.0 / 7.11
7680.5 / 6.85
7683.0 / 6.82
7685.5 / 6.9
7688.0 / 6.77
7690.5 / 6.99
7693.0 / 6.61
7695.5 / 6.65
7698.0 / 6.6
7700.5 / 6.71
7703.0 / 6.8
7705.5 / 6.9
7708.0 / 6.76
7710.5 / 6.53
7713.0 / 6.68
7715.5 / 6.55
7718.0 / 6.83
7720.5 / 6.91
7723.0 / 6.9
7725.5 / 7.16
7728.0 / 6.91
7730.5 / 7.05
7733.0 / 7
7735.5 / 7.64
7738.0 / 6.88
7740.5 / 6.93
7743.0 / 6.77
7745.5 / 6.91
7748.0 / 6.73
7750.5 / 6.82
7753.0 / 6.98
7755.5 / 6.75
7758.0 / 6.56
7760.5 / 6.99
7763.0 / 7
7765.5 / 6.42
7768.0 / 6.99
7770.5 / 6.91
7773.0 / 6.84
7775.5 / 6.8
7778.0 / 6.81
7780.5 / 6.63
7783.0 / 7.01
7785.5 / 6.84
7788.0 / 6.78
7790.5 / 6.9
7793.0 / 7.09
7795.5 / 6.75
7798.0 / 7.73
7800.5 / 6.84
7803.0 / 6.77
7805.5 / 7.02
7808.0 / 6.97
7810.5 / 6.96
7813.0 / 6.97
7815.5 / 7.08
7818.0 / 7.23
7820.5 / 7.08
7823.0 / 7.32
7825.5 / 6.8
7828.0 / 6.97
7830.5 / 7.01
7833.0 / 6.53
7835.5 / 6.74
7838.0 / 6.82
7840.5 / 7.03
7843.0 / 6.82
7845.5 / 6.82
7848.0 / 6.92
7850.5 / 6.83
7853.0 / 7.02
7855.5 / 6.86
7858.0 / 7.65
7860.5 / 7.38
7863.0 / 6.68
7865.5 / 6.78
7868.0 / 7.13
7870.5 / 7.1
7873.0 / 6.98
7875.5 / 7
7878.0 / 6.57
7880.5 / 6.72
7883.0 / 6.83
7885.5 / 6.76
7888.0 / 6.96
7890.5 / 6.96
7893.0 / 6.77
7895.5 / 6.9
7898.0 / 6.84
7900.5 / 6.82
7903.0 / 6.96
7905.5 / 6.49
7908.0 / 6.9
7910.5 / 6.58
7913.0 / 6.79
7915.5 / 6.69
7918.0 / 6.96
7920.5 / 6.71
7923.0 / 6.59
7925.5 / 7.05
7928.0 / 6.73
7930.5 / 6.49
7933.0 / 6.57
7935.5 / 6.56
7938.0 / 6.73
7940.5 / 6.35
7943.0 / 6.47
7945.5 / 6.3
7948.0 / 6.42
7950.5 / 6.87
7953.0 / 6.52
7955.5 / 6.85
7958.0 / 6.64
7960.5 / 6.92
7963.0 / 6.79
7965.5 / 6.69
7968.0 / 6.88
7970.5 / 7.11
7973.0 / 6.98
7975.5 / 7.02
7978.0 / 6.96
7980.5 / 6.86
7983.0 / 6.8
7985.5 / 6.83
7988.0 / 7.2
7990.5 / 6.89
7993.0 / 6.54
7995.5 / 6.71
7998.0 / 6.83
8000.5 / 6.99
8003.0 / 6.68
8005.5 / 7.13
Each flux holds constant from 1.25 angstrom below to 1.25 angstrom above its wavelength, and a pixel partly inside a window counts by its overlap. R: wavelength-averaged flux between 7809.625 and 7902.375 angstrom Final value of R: 6.94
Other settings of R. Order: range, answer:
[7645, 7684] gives 6.8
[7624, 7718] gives 6.83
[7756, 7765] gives 6.81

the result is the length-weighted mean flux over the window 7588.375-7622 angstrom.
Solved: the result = 7.11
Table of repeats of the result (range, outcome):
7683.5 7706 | 6.77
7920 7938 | 6.67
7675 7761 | 6.85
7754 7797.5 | 6.84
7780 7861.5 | 6.98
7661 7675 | 6.72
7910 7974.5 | 6.7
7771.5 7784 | 6.82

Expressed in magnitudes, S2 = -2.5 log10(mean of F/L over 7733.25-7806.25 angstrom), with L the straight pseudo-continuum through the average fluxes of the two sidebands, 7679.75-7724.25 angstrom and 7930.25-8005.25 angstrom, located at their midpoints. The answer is -0.022 mag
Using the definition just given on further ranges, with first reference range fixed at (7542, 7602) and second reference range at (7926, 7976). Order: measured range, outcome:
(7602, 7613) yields 0.045 mag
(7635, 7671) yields 0.062 mag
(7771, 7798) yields 0.017 mag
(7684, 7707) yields 0.060 mag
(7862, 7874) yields -0.015 mag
